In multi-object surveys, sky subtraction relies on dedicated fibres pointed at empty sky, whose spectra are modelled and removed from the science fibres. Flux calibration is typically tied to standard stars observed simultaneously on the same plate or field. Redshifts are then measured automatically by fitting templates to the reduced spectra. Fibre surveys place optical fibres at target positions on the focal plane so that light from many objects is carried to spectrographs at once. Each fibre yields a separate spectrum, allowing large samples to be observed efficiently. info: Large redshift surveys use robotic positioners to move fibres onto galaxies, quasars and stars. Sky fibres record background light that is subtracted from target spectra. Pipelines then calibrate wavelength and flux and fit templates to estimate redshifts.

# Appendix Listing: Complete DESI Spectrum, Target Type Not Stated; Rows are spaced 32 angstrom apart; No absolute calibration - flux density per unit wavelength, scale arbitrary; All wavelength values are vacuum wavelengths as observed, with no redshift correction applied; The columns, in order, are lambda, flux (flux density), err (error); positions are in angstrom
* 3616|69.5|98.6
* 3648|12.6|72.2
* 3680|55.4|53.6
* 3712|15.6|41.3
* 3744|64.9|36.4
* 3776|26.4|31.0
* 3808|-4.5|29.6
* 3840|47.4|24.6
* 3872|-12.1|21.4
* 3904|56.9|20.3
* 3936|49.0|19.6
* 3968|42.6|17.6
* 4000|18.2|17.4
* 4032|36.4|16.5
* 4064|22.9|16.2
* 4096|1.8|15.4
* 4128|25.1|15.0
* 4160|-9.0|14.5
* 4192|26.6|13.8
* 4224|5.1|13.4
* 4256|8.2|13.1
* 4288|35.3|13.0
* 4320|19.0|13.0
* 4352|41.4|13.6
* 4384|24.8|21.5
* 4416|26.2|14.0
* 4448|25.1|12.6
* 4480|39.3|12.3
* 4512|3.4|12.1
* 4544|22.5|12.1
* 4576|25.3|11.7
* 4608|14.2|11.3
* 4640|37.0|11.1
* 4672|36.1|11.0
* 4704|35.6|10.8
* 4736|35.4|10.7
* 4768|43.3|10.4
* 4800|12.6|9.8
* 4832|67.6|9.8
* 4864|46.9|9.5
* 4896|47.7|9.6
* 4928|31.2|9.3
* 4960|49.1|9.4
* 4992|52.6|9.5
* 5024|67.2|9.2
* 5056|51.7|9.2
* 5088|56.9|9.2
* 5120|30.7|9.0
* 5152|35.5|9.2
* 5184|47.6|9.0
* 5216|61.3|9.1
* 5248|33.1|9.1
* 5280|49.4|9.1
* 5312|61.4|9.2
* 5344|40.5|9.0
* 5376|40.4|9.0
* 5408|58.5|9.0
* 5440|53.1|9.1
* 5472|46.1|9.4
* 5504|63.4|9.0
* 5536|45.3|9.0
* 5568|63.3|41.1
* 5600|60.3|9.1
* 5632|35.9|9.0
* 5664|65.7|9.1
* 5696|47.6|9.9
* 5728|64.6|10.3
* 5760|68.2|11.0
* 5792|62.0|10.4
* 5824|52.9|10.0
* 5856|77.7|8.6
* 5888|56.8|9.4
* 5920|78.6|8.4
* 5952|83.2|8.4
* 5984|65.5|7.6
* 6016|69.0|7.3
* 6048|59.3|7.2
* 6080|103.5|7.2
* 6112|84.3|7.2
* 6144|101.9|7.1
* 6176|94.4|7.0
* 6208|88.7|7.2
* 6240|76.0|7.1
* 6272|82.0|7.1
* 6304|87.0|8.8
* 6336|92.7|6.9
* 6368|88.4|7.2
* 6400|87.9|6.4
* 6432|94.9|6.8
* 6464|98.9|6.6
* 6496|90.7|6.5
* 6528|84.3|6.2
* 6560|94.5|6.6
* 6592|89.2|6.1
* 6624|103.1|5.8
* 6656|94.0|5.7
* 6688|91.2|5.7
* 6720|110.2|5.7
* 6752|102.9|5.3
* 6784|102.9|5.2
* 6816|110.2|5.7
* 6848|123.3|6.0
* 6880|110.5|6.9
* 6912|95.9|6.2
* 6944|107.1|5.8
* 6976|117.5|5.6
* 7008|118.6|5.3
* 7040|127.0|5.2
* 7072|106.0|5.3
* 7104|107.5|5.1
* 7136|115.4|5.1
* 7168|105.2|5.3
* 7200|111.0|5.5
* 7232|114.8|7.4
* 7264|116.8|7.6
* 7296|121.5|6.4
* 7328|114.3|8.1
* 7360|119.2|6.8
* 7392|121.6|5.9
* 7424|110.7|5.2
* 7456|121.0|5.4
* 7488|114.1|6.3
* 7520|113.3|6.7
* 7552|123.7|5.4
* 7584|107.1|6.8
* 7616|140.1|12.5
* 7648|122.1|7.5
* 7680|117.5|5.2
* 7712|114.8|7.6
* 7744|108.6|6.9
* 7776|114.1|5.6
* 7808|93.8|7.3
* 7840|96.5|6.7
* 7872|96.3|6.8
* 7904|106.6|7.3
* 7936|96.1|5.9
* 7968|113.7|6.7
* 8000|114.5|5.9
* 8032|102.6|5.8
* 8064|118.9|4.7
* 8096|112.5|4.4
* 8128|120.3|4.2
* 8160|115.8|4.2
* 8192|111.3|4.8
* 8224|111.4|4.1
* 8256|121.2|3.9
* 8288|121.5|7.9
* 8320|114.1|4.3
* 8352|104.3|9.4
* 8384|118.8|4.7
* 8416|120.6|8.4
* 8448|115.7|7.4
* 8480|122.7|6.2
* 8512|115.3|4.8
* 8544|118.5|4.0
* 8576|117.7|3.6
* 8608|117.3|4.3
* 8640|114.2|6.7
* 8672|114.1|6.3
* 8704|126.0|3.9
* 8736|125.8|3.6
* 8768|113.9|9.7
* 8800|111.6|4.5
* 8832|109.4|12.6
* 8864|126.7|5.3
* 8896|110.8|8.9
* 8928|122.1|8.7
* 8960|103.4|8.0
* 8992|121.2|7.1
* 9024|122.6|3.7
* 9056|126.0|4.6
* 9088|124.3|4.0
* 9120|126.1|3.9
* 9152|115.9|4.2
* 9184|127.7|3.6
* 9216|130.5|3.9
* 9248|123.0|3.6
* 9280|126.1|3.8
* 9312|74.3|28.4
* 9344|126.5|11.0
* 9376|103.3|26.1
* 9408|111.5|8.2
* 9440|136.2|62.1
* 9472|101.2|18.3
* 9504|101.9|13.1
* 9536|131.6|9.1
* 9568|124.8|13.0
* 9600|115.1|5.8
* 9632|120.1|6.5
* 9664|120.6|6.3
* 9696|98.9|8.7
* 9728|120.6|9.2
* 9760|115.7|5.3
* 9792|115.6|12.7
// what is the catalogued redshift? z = 0.52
